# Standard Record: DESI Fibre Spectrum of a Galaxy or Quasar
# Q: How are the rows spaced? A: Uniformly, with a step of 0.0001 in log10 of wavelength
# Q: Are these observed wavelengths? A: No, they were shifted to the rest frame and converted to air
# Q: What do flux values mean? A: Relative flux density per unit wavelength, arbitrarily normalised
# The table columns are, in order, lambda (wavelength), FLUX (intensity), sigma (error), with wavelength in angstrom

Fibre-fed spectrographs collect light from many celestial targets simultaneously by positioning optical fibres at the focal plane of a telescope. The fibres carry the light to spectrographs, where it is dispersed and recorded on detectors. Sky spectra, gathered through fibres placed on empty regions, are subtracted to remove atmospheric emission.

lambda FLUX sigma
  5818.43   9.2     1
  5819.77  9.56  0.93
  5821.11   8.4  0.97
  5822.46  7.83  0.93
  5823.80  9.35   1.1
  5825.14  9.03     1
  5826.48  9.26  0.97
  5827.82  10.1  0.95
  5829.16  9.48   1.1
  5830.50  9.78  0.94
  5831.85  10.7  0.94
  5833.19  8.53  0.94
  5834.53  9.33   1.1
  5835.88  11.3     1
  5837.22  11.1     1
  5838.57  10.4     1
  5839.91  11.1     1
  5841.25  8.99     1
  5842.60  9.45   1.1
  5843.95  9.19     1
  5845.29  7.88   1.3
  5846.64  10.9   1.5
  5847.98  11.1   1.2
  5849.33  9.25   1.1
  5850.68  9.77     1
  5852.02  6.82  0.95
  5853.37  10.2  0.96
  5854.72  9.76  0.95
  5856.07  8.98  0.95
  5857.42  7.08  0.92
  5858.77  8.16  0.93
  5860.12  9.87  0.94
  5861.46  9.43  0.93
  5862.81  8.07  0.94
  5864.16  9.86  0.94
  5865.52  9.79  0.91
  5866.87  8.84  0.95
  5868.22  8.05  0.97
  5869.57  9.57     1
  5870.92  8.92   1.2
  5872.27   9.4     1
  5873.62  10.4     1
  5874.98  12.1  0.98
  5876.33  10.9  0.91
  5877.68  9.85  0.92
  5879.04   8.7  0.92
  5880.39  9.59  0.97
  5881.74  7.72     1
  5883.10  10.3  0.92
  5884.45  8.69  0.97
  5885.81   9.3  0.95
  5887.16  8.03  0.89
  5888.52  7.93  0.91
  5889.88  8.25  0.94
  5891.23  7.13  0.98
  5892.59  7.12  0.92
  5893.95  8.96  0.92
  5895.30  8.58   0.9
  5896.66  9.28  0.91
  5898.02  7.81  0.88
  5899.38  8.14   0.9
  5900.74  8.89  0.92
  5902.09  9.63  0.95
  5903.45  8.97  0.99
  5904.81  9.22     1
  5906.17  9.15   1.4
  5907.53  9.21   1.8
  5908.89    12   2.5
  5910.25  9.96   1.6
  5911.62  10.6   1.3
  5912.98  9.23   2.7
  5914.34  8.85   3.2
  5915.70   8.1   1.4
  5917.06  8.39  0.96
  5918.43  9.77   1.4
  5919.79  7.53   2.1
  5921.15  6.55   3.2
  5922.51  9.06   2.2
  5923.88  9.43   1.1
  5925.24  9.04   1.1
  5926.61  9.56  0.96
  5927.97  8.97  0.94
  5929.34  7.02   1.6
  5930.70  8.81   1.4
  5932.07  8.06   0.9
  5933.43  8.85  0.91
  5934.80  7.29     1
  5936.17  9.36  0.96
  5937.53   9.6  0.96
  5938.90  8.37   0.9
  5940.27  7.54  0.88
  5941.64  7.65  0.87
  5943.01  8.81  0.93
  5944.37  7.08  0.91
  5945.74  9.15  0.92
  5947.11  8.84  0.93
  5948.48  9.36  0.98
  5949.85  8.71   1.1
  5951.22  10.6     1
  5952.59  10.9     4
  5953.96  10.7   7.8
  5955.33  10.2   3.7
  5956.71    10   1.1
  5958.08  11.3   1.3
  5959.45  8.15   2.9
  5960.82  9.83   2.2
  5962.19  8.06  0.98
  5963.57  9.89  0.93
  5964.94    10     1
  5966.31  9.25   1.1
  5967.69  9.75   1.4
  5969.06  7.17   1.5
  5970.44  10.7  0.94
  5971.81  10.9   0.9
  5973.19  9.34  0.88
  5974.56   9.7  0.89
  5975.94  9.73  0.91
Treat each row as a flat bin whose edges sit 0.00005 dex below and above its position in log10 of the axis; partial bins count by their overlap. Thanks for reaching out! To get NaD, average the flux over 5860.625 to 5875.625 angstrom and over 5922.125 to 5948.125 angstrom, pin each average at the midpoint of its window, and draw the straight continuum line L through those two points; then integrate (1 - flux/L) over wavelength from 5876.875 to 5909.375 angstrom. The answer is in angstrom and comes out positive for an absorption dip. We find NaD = 1.1 angstrom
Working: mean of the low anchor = 9.49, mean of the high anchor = 8.56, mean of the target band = 8.84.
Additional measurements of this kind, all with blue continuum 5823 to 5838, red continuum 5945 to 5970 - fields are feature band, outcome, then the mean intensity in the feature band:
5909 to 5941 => 2.9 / 8.75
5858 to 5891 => 1.7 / 9.2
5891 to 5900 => 1.4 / 8.19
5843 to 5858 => 0.9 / 9.19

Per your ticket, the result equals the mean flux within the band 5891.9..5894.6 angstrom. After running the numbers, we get 8.01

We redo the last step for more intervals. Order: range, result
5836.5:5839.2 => 10.8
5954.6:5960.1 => 9.92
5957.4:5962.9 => 9.33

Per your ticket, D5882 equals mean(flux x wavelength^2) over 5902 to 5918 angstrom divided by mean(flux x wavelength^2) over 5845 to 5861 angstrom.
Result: 1.05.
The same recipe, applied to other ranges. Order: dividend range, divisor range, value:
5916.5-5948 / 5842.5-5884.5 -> 0.93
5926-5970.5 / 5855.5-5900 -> 1.04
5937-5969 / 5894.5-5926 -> 1.04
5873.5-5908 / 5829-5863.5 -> 0.96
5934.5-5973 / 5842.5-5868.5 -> 1.05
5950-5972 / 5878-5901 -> 1.18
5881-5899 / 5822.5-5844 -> 0.87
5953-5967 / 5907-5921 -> 1.07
